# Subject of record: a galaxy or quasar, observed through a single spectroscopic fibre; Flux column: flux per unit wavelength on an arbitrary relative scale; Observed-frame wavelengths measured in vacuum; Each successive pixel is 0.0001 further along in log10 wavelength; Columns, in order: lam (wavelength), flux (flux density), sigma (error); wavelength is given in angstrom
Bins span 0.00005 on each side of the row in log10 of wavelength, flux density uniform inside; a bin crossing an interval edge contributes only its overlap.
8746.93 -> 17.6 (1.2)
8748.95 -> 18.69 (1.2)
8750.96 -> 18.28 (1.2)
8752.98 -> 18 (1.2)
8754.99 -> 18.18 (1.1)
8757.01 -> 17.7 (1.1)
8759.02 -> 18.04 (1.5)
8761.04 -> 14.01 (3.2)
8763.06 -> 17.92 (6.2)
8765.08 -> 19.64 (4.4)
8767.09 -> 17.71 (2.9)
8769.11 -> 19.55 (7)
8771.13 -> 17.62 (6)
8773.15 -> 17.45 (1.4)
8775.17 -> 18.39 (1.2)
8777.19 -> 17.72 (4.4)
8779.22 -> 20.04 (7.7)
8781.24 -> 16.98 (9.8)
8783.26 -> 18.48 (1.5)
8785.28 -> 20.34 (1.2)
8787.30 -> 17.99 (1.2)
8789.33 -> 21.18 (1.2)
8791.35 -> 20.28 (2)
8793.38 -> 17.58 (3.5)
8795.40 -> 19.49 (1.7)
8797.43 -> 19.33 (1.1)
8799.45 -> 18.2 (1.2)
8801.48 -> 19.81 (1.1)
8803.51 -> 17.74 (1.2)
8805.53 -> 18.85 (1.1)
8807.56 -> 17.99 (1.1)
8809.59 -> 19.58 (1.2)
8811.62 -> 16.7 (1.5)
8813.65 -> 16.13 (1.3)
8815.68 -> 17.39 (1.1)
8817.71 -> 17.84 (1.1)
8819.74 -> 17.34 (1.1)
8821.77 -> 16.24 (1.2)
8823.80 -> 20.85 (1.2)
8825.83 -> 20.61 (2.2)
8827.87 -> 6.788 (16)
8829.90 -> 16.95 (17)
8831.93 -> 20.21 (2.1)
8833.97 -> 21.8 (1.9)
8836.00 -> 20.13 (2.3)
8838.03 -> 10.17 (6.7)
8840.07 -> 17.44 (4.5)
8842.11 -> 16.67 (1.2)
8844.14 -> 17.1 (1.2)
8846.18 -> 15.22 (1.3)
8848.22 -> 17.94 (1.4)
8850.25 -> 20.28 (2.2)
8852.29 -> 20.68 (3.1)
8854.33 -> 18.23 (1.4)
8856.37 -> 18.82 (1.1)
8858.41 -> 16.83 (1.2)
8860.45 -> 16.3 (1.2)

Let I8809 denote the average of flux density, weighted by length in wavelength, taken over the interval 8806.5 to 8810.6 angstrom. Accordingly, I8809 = 18.8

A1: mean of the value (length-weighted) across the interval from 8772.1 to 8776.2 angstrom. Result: 17.9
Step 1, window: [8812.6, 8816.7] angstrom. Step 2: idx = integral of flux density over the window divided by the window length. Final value 16.8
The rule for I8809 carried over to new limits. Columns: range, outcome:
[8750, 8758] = 18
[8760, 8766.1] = 17.2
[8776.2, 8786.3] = 18.7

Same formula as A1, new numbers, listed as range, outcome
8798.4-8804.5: 18.6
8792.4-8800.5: 18.7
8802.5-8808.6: 18.2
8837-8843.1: 14.8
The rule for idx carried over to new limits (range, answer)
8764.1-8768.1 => 18.7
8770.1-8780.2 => 18.2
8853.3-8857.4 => 18.5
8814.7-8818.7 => 17.6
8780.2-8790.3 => 19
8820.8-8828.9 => 16.1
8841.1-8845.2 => 16.9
